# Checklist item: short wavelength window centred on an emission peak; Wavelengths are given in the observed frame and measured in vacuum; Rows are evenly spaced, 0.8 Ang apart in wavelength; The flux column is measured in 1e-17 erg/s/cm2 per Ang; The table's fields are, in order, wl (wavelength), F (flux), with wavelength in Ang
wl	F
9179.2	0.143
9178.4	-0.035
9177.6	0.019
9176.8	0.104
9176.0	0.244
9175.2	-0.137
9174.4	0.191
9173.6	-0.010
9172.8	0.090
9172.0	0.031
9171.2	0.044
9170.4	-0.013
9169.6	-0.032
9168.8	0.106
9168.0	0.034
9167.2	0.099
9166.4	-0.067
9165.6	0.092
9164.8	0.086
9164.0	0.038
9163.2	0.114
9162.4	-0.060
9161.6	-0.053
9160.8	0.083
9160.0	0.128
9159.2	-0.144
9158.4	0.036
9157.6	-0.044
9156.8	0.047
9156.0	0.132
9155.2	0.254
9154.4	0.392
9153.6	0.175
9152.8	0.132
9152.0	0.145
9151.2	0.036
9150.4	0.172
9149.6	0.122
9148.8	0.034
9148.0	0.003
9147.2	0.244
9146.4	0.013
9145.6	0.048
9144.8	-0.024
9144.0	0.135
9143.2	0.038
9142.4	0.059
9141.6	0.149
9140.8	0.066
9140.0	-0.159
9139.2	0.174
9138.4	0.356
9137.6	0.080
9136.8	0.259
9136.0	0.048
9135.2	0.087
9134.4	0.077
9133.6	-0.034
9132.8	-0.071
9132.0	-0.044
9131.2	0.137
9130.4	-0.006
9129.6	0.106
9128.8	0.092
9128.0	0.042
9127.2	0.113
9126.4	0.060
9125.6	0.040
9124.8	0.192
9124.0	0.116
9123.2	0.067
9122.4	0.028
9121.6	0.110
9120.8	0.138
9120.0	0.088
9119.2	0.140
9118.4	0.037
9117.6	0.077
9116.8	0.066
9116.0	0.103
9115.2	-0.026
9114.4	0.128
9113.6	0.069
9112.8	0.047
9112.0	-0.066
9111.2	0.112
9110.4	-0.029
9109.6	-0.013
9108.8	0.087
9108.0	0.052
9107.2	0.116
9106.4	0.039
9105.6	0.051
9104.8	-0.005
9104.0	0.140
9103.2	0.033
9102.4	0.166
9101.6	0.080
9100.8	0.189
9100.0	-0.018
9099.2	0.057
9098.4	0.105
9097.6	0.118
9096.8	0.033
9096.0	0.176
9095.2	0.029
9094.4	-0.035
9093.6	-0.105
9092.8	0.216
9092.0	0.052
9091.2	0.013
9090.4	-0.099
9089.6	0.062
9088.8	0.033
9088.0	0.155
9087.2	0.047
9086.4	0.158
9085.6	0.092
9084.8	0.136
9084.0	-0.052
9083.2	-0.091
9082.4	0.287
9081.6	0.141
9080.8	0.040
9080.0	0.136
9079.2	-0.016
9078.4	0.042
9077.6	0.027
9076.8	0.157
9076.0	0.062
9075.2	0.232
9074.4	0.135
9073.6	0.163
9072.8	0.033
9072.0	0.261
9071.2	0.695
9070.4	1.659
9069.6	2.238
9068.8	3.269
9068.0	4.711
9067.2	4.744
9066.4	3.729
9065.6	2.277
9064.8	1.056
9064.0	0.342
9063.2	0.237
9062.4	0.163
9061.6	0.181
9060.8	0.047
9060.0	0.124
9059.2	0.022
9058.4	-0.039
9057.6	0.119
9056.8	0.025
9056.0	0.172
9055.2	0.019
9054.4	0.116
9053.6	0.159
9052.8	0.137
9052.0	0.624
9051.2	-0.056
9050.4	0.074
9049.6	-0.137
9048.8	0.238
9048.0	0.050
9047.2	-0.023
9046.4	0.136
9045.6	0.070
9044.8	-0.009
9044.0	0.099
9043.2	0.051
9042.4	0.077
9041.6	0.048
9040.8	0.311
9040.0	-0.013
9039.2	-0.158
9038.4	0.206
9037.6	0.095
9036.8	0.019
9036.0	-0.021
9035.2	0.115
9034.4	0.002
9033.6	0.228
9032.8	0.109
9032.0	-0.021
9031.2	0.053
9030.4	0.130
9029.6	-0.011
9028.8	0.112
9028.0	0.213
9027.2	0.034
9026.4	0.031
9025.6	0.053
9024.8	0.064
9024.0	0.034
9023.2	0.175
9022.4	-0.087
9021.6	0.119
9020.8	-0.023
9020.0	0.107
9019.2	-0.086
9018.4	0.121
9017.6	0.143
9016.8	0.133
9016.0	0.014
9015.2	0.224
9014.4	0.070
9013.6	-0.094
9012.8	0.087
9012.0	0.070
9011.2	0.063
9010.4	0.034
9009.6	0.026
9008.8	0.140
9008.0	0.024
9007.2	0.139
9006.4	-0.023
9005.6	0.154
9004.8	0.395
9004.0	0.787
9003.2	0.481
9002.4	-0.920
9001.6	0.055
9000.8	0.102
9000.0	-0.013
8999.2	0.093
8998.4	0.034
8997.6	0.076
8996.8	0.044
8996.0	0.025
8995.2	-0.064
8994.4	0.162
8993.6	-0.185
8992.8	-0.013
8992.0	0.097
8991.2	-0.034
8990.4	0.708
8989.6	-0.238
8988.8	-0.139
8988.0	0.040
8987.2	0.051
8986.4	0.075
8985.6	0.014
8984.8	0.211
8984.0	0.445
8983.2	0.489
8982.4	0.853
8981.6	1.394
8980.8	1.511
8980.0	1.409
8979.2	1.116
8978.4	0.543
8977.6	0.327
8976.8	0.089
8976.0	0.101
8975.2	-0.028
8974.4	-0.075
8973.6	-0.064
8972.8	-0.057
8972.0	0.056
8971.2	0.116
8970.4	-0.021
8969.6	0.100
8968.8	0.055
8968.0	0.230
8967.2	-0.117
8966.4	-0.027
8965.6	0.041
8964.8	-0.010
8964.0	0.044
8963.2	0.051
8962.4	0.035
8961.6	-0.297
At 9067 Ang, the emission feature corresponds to [O III] 5007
